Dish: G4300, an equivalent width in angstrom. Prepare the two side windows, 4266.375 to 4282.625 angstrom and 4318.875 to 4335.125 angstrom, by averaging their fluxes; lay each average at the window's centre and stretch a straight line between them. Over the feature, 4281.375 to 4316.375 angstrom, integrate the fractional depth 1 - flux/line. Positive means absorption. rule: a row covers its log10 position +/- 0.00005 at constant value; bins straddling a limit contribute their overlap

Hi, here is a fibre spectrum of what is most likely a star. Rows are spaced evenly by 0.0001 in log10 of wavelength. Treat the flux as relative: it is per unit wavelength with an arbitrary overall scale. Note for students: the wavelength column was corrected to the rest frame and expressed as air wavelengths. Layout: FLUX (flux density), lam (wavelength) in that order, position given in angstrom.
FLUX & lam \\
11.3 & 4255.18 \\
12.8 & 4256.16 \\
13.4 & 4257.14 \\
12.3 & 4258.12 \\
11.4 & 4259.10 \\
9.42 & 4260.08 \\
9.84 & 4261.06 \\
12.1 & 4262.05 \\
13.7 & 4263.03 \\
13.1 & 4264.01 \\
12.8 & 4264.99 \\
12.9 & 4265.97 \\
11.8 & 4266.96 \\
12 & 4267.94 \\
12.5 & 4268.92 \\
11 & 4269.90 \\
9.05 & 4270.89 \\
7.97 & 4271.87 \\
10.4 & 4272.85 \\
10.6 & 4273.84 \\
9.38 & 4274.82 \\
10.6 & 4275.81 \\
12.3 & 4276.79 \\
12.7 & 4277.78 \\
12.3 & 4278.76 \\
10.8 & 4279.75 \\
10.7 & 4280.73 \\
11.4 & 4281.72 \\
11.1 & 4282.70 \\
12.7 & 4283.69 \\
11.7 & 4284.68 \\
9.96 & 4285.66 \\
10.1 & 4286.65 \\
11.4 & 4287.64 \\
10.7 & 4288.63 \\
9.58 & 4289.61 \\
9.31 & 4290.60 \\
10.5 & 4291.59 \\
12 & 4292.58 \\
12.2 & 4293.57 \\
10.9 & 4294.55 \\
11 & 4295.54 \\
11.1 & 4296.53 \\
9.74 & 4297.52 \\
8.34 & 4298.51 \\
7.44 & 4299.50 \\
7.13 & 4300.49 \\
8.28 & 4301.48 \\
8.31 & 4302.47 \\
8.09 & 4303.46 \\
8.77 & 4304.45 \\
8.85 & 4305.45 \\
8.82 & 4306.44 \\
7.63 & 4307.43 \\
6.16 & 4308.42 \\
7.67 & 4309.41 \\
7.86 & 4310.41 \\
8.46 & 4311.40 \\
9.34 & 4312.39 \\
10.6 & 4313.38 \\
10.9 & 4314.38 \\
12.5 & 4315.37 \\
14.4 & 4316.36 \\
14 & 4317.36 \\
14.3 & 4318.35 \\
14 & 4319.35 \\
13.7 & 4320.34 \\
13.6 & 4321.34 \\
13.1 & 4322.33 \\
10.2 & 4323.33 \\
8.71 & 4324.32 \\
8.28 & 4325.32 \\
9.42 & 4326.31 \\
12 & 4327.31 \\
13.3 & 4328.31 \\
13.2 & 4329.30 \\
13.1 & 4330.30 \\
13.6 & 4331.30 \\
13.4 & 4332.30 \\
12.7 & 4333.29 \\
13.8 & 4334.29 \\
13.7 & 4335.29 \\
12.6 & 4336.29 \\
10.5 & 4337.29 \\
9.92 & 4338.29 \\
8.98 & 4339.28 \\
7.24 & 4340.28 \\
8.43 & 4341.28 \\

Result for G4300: 5.38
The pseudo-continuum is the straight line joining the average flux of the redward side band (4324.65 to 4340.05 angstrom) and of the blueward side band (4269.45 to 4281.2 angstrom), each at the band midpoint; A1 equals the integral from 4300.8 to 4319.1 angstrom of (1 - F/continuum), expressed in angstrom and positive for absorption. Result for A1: 2.6 angstrom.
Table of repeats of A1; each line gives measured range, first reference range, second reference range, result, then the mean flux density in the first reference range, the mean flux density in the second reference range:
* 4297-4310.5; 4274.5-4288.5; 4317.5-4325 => 4.34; 11.2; 12.5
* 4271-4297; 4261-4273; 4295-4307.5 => -1.91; 11.6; 8.77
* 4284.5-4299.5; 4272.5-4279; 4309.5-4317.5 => 0.71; 11.2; 10.7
